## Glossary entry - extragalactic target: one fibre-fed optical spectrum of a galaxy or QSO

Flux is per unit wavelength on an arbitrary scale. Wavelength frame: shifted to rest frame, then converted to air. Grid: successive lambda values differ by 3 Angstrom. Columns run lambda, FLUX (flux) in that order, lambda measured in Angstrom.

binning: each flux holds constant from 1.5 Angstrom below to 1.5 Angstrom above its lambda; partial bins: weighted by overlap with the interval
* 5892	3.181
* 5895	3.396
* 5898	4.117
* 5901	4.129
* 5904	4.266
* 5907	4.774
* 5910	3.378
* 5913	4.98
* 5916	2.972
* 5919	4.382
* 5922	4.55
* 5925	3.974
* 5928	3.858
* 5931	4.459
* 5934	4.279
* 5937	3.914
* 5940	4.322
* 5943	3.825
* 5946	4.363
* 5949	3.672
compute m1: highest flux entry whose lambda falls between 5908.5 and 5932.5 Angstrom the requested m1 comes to 4.98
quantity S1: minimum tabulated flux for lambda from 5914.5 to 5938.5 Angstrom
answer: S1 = 2.972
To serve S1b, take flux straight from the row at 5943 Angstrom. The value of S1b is 3.825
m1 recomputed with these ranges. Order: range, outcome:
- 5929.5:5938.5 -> 4.459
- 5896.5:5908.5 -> 4.774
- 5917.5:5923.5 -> 4.55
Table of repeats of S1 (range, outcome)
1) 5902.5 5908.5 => 4.266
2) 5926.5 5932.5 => 3.858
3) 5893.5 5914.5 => 3.378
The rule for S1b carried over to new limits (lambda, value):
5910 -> 3.378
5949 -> 3.672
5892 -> 3.181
